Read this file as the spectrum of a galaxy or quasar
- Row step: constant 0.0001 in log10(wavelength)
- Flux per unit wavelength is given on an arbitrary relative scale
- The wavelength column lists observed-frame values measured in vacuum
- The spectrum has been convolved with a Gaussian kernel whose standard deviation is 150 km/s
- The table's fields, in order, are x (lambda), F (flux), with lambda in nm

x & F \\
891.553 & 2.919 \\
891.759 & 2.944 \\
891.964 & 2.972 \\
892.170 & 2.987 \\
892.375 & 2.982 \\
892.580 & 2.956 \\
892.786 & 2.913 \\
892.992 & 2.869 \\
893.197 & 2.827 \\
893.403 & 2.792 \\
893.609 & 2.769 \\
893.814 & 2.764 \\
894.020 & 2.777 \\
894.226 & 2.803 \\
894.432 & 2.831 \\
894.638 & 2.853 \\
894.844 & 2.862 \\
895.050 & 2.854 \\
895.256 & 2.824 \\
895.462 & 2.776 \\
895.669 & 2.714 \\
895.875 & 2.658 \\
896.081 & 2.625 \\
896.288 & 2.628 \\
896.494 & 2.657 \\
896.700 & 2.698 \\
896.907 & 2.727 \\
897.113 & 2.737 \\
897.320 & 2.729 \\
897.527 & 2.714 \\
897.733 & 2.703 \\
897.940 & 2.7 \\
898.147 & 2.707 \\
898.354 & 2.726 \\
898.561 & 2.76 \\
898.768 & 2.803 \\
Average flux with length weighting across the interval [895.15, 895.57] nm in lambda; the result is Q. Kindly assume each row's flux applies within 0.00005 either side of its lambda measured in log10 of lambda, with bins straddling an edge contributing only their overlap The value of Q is 2.8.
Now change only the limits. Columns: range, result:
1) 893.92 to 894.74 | 2.82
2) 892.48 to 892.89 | 2.93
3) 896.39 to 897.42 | 2.71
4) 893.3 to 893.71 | 2.78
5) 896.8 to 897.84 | 2.72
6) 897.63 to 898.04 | 2.7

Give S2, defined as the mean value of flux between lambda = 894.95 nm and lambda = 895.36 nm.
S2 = 2.84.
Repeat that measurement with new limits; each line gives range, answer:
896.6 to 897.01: 2.71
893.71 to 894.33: 2.78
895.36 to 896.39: 2.68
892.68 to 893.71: 2.83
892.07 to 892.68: 2.98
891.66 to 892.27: 2.97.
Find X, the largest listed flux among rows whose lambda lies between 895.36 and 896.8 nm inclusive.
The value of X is 2.776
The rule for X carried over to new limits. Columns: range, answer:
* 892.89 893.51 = 2.869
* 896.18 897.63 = 2.737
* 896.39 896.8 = 2.698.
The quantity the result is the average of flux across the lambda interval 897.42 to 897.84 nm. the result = 2.71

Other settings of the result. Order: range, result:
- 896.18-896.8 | 2.66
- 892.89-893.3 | 2.85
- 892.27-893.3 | 2.91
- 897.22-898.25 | 2.71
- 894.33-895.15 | 2.85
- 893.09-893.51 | 2.81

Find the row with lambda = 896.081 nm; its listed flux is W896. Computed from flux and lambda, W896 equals 2.625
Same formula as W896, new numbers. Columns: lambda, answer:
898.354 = 2.726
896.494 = 2.657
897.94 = 2.7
